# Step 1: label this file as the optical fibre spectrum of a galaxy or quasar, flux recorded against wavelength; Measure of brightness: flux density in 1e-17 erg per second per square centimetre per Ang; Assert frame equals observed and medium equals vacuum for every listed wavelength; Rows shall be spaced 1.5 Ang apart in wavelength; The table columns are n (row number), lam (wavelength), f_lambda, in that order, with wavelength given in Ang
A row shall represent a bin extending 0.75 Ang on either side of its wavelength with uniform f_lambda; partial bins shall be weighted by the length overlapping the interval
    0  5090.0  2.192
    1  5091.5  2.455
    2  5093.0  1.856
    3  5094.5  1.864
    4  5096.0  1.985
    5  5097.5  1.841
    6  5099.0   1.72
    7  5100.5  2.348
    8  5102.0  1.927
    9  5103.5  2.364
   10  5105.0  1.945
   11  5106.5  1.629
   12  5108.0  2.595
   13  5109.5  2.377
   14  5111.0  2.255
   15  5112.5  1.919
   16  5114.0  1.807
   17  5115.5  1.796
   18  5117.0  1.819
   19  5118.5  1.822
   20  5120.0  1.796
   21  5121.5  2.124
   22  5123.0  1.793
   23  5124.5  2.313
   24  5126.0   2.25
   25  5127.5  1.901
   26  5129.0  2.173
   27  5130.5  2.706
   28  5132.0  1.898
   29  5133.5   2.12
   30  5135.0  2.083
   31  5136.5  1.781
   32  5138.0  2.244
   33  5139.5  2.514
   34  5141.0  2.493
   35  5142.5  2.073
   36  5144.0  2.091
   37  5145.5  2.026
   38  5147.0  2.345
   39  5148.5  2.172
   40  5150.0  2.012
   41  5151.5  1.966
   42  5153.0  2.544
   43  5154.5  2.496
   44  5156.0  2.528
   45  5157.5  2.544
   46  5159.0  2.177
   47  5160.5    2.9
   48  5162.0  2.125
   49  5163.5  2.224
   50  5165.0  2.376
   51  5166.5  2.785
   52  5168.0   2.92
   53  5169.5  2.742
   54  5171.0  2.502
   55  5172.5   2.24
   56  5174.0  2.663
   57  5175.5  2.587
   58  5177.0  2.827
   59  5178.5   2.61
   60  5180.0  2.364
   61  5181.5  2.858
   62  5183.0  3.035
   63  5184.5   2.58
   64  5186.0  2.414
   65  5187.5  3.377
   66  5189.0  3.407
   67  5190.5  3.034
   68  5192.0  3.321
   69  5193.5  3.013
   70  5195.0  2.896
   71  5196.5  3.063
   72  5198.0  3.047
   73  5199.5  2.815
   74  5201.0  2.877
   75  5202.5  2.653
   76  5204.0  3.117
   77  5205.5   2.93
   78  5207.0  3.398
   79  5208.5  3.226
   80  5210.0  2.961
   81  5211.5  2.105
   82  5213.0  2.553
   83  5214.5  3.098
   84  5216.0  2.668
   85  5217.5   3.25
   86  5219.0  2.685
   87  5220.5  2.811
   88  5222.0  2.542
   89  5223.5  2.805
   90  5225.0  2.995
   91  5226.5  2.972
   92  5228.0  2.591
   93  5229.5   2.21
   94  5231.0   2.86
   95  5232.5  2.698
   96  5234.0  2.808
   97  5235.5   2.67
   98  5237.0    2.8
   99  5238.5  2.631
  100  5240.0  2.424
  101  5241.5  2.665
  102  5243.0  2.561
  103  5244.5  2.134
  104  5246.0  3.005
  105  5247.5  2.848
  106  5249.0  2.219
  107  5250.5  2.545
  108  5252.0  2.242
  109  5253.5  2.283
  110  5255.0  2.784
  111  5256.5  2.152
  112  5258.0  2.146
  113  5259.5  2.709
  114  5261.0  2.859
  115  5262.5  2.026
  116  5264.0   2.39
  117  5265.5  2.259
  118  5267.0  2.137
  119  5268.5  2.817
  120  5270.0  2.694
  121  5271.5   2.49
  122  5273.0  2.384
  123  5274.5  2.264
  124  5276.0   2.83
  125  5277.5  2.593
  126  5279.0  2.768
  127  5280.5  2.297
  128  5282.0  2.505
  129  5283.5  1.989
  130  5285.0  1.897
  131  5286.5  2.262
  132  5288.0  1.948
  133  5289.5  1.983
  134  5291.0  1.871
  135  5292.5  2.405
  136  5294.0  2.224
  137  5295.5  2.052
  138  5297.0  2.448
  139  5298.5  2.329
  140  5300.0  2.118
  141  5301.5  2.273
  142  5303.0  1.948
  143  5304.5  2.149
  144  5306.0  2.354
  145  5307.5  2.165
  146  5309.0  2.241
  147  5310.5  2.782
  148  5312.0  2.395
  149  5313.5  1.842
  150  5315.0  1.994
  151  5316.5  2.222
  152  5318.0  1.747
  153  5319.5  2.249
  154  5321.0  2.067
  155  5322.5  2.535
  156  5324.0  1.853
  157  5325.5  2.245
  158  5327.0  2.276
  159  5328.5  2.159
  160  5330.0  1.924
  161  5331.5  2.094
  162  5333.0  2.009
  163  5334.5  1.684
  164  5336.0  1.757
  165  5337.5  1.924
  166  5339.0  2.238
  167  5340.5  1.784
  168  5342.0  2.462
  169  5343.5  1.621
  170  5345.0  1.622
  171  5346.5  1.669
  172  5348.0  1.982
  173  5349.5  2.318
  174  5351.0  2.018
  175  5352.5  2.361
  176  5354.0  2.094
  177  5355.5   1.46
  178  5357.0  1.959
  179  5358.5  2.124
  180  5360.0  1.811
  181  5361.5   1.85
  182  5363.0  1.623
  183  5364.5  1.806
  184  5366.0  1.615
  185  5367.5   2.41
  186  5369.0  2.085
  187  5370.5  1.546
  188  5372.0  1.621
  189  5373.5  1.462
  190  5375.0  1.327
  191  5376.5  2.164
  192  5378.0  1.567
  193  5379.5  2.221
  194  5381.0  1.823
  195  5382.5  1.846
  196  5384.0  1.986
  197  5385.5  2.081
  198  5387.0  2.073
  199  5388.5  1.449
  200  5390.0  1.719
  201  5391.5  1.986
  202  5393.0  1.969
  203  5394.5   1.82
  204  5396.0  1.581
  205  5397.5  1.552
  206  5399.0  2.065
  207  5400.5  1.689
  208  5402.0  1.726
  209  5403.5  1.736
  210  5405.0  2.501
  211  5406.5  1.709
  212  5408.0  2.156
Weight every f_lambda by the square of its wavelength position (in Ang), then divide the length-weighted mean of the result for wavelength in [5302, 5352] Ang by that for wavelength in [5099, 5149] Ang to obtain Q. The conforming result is 1.1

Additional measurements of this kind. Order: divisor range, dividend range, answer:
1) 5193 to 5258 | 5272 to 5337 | 0.83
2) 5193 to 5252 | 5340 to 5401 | 0.71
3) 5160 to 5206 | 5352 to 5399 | 0.71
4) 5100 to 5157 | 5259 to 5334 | 1.13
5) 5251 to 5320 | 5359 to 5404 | 0.82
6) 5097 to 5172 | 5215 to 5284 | 1.22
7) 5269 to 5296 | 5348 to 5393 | 0.84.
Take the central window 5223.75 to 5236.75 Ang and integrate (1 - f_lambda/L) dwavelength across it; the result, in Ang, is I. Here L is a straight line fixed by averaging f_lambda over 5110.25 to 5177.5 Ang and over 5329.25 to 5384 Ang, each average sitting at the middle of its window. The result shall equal -3.9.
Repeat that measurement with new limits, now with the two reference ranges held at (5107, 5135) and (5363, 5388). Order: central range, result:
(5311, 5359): -3.7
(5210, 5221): -4.2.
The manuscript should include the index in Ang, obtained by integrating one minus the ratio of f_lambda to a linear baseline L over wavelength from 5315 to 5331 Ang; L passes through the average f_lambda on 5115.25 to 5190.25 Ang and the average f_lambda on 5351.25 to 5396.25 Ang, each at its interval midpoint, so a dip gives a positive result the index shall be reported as -1.2 Ang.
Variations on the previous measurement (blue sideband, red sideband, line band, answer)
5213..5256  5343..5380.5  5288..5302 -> 0.6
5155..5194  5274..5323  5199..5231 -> -3.5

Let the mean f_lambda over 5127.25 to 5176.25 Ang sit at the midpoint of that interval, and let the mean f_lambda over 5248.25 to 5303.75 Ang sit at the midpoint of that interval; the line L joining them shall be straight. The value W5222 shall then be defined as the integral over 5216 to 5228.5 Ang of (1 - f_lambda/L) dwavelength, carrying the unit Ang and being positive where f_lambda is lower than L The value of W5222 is -2.7 Ang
